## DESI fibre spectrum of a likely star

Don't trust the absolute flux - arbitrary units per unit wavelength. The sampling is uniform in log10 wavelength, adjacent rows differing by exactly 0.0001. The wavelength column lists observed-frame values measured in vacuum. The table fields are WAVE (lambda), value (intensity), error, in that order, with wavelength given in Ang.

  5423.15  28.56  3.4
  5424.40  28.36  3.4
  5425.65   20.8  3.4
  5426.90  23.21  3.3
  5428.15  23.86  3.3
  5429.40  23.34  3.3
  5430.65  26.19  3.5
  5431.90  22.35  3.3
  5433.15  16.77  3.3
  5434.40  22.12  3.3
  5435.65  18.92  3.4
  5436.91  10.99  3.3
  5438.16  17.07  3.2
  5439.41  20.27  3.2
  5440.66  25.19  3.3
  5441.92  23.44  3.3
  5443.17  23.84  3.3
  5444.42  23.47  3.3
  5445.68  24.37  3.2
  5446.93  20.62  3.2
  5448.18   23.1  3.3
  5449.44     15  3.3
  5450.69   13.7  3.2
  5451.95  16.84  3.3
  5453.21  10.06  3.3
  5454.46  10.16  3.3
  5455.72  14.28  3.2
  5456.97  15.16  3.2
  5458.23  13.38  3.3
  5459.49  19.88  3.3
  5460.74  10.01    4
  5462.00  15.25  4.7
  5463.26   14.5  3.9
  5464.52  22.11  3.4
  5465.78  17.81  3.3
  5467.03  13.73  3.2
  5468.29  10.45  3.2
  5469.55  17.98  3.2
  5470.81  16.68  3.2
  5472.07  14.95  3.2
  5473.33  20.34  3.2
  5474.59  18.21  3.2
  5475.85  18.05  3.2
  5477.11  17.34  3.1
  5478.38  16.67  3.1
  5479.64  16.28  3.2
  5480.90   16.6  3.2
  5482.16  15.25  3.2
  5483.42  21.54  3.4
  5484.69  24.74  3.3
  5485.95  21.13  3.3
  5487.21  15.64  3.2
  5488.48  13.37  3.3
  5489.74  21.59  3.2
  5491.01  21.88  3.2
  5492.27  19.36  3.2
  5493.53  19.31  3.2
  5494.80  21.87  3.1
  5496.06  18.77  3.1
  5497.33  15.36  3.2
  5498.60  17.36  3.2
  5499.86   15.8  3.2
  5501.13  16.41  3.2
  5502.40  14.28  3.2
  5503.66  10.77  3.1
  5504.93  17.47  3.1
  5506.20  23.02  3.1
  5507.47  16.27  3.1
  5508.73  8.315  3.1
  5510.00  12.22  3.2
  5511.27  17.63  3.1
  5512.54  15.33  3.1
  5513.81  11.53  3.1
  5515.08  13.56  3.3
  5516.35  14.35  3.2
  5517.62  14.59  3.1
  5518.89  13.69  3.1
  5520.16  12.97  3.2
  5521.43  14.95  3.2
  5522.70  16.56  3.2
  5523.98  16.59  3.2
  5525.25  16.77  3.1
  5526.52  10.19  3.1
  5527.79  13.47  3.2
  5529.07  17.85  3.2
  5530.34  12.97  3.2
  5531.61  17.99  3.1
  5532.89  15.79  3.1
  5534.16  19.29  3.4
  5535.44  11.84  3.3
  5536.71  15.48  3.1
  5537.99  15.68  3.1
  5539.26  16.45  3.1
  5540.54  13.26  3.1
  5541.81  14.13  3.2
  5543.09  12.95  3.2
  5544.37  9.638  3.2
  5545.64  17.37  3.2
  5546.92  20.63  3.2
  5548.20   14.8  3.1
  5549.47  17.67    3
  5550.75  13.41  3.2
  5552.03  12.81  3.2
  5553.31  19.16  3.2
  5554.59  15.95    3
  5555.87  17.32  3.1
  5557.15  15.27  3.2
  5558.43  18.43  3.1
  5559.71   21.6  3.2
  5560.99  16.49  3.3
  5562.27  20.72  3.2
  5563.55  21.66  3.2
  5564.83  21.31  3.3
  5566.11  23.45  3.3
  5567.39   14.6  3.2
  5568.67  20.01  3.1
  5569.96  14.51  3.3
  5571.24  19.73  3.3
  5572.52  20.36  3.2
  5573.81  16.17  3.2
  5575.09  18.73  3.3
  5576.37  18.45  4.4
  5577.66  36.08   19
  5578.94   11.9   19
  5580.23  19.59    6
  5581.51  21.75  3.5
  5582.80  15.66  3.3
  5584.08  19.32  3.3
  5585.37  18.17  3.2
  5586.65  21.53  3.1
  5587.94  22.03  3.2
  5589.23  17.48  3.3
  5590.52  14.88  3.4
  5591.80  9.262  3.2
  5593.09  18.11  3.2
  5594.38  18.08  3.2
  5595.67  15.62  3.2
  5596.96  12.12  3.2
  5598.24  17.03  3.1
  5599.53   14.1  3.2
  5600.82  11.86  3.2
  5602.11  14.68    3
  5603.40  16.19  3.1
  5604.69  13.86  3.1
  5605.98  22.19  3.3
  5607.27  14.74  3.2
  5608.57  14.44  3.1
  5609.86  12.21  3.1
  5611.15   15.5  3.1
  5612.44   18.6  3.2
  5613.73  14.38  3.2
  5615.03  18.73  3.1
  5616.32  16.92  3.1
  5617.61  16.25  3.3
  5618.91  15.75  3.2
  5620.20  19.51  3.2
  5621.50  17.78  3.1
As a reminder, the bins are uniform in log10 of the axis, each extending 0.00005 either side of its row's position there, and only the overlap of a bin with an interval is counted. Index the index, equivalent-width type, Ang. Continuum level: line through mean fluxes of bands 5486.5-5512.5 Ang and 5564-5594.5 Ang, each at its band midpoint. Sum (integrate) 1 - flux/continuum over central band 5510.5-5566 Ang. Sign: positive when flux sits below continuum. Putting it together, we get 6.0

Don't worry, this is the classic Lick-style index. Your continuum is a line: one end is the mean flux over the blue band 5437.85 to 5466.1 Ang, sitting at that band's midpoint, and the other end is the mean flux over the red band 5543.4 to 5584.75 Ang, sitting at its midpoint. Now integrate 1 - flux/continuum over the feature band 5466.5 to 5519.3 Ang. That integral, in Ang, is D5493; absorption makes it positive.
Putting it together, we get 3.8 Ang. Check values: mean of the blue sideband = 17.8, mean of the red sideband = 18.2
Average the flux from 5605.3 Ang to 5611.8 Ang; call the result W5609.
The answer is 15.8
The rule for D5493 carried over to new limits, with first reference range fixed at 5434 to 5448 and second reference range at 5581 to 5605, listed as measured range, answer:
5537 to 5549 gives 1.9 Ang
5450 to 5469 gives 5.5 Ang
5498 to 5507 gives 1.3 Ang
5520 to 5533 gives 2.3 Ang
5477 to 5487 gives 0.6 Ang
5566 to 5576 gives -0.6 Ang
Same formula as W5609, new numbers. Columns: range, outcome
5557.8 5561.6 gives 18.9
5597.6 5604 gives 14.8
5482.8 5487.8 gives 20.8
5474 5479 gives 17.5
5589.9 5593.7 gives 14.1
